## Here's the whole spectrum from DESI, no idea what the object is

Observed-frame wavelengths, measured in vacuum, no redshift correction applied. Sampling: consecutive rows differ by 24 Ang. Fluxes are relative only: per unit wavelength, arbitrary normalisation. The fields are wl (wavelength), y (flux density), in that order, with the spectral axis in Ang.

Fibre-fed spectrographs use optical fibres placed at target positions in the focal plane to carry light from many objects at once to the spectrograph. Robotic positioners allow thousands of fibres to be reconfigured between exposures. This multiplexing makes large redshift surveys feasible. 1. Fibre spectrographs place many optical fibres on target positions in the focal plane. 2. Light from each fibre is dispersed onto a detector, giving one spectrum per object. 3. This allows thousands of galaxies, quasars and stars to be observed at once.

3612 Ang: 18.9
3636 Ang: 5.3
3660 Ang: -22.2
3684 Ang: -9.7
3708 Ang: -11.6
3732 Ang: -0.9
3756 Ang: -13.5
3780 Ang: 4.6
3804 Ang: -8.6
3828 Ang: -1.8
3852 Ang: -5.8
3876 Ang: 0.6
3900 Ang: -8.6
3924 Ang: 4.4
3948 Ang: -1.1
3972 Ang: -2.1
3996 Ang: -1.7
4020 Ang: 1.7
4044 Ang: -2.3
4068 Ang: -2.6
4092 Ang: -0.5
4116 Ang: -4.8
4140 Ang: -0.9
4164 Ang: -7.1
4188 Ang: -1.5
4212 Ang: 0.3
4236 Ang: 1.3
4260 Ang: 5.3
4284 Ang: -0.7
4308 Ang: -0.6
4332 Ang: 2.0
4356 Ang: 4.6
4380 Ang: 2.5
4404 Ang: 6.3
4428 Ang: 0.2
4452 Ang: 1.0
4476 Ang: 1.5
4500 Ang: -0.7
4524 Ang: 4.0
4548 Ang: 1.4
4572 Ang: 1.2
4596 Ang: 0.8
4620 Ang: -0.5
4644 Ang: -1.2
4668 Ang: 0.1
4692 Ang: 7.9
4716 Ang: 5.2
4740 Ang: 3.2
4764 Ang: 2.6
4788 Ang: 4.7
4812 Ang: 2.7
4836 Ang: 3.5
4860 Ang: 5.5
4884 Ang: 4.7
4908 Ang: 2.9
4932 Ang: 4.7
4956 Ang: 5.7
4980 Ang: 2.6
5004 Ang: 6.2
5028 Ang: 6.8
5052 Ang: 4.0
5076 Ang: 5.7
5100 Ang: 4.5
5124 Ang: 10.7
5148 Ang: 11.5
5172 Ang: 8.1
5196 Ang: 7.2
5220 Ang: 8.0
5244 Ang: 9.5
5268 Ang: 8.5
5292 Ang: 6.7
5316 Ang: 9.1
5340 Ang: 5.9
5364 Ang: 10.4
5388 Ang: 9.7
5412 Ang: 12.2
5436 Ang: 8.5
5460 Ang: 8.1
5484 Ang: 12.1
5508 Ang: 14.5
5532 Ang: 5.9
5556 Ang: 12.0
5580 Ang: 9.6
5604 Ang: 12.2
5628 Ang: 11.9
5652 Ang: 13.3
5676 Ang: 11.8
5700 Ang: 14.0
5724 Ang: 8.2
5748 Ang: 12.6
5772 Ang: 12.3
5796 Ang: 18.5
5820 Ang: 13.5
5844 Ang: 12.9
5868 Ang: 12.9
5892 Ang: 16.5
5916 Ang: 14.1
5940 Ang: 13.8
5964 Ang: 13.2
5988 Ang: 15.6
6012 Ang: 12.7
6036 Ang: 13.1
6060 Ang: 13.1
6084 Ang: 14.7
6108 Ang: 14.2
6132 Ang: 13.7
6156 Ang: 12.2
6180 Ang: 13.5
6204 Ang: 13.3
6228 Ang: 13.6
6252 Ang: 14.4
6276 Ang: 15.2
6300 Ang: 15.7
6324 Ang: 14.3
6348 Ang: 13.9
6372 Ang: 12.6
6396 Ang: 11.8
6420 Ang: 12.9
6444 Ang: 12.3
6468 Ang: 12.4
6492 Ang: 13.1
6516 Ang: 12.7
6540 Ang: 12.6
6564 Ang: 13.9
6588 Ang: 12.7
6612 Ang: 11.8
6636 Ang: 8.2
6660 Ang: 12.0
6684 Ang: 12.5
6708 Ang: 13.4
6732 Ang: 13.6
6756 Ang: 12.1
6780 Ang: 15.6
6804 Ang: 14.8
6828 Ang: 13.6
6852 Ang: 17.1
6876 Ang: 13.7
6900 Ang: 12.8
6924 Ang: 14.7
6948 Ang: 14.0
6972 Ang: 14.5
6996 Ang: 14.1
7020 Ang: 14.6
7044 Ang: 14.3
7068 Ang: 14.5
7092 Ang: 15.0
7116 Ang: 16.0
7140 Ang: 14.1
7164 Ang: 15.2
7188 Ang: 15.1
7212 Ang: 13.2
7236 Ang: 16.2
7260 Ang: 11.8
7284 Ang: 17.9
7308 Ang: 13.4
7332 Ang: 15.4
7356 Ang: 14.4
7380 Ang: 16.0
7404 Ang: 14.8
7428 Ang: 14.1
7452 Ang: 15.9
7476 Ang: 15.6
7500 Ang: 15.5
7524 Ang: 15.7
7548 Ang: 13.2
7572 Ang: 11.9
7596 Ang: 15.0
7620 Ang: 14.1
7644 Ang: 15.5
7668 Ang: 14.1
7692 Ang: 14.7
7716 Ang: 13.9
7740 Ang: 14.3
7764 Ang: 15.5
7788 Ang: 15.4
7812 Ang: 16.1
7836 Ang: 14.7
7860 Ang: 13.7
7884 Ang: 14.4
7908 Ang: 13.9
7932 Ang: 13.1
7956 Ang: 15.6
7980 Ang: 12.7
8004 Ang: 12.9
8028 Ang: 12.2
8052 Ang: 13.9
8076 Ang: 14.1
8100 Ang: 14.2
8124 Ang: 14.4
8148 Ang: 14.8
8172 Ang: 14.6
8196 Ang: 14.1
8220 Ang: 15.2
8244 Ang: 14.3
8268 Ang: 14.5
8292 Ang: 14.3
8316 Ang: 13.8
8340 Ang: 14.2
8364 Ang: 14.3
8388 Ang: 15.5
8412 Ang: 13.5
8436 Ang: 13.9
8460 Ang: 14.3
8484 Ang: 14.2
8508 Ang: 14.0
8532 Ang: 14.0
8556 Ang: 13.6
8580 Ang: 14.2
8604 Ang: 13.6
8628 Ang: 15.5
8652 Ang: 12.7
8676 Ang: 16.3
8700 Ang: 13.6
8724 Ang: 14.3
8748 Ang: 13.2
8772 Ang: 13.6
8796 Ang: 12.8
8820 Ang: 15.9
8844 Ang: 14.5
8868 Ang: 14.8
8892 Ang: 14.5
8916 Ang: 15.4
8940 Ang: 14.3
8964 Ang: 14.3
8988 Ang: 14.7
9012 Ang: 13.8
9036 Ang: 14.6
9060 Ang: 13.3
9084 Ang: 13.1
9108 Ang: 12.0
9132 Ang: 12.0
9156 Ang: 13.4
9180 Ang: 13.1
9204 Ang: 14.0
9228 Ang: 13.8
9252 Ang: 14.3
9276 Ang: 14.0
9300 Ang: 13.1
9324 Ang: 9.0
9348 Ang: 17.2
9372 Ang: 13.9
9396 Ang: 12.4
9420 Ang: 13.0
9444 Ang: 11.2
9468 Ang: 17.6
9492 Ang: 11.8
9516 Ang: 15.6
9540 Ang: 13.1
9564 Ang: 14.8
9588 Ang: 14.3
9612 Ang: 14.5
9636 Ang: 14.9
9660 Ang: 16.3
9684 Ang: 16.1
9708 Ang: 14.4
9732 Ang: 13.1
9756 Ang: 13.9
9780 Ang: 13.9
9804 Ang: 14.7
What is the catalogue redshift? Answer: 0.283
